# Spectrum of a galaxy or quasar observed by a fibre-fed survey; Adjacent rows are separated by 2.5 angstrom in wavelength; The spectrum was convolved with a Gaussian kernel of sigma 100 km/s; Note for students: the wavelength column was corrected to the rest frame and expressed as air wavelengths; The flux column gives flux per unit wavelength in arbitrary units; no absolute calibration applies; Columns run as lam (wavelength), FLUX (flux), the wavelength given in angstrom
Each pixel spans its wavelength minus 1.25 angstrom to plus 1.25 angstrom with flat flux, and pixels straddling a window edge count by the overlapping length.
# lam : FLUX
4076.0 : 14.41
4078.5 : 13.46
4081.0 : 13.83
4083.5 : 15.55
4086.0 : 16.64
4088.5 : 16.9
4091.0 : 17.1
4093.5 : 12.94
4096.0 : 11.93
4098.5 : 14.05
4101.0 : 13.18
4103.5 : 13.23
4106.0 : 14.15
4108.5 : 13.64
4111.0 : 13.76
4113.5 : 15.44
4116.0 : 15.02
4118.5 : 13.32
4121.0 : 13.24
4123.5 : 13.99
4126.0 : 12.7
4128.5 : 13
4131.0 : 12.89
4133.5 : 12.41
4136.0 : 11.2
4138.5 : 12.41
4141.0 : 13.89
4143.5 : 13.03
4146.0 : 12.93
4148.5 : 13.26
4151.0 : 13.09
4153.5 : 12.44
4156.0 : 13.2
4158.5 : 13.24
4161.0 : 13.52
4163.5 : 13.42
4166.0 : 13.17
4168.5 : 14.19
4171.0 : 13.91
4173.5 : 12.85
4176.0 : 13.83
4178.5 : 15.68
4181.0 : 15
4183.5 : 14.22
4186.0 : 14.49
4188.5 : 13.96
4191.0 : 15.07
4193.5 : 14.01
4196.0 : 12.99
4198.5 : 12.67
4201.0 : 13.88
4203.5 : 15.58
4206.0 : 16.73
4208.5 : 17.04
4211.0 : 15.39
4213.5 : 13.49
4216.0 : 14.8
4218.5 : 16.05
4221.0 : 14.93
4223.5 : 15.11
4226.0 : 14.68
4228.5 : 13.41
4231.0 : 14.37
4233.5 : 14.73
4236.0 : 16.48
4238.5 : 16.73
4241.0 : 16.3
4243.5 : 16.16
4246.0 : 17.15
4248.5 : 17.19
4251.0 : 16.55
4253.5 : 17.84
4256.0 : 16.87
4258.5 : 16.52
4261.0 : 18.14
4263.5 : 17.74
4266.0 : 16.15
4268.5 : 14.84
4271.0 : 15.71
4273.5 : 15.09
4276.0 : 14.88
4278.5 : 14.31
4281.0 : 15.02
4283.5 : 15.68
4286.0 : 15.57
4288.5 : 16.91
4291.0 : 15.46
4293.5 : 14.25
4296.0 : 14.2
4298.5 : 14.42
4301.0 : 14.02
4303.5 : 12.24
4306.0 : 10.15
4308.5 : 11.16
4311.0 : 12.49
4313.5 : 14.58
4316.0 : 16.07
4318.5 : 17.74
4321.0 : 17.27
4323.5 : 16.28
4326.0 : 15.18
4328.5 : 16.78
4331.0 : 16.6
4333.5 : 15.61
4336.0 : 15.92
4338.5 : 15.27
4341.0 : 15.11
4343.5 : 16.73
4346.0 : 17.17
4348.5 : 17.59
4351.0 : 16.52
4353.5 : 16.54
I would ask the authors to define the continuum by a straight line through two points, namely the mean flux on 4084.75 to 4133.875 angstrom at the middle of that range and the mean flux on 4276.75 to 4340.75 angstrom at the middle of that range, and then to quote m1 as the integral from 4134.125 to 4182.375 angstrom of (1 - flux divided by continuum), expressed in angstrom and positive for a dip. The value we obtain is 2.9 angstrom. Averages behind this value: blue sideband 14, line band 13.4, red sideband 14.9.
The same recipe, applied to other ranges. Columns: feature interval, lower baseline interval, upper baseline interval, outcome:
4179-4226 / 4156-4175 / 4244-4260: 0.64 angstrom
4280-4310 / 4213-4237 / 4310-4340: 2.81 angstrom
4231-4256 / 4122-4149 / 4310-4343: -3.33 angstrom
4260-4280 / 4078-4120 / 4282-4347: -1.16 angstrom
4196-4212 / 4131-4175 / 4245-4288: -0.61 angstrom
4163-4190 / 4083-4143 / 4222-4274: 1.45 angstrom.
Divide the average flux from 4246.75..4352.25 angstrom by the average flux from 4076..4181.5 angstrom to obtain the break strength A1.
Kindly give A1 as 1.13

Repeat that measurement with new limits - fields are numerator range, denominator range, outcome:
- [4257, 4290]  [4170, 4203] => 1.13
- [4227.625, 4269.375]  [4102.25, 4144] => 1.22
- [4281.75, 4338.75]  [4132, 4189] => 1.11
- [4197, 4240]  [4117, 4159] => 1.16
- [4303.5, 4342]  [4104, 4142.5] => 1.12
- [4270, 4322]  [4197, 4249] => 0.95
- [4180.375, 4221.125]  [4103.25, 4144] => 1.10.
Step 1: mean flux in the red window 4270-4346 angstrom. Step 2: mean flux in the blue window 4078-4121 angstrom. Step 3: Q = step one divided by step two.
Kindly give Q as 1.05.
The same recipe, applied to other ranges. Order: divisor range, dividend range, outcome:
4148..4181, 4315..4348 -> 1.20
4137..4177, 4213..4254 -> 1.18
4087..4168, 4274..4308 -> 1.06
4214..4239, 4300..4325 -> 0.95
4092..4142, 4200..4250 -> 1.16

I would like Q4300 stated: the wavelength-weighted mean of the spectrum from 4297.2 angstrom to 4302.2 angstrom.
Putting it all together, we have 14.2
